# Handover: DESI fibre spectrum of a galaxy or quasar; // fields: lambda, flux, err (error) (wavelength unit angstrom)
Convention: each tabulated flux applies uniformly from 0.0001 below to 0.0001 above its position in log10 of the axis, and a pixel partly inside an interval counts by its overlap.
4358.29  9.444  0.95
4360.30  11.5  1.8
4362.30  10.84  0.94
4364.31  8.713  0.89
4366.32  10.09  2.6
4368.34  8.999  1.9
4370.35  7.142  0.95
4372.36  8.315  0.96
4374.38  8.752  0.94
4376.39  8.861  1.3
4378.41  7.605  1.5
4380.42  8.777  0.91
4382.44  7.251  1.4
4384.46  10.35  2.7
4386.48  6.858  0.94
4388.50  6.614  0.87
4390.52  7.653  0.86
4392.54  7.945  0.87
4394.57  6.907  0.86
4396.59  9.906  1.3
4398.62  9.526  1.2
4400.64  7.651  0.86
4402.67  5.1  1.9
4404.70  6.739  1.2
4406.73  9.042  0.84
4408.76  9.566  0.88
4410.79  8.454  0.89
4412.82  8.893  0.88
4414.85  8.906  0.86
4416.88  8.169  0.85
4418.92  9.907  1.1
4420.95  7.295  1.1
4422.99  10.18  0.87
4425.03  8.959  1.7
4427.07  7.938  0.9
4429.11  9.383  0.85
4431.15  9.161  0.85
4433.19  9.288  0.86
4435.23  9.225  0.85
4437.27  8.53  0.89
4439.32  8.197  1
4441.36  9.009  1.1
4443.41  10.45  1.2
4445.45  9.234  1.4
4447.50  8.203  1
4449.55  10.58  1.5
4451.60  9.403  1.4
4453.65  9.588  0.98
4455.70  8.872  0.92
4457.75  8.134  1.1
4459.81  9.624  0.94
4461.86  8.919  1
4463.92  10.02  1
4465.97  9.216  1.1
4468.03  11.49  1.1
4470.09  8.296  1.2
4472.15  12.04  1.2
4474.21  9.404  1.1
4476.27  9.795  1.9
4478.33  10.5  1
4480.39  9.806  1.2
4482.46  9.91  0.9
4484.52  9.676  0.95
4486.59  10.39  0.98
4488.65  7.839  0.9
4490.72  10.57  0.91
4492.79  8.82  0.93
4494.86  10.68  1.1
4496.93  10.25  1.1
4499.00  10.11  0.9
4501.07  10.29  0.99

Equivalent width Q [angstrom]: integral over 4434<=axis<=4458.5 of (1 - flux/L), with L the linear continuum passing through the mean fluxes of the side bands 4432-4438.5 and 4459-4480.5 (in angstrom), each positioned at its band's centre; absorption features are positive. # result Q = 0.4 angstrom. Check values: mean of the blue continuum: 8.99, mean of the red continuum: 9.93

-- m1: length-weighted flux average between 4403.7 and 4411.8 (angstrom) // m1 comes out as 8.45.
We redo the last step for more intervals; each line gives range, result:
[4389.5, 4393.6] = 7.78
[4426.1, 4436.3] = 9.01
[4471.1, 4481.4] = 10.3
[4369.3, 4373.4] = 7.75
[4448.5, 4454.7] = 9.85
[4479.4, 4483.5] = 9.85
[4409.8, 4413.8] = 8.68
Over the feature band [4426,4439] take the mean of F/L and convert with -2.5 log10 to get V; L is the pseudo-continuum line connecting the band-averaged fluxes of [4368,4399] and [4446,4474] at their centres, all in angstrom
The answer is 0.022 mag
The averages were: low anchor 8.17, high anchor 9.56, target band 8.88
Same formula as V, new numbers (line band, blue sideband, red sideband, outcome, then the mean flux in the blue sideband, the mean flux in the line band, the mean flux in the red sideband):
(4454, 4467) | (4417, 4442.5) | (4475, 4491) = 0.03 mag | 8.9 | 9.16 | 9.77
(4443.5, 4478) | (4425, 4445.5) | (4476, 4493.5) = -0.02 mag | 9.03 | 9.6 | 9.71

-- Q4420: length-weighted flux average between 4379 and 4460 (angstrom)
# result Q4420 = 8.62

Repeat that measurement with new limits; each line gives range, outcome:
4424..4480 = 9.39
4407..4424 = 8.93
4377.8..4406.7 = 7.82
